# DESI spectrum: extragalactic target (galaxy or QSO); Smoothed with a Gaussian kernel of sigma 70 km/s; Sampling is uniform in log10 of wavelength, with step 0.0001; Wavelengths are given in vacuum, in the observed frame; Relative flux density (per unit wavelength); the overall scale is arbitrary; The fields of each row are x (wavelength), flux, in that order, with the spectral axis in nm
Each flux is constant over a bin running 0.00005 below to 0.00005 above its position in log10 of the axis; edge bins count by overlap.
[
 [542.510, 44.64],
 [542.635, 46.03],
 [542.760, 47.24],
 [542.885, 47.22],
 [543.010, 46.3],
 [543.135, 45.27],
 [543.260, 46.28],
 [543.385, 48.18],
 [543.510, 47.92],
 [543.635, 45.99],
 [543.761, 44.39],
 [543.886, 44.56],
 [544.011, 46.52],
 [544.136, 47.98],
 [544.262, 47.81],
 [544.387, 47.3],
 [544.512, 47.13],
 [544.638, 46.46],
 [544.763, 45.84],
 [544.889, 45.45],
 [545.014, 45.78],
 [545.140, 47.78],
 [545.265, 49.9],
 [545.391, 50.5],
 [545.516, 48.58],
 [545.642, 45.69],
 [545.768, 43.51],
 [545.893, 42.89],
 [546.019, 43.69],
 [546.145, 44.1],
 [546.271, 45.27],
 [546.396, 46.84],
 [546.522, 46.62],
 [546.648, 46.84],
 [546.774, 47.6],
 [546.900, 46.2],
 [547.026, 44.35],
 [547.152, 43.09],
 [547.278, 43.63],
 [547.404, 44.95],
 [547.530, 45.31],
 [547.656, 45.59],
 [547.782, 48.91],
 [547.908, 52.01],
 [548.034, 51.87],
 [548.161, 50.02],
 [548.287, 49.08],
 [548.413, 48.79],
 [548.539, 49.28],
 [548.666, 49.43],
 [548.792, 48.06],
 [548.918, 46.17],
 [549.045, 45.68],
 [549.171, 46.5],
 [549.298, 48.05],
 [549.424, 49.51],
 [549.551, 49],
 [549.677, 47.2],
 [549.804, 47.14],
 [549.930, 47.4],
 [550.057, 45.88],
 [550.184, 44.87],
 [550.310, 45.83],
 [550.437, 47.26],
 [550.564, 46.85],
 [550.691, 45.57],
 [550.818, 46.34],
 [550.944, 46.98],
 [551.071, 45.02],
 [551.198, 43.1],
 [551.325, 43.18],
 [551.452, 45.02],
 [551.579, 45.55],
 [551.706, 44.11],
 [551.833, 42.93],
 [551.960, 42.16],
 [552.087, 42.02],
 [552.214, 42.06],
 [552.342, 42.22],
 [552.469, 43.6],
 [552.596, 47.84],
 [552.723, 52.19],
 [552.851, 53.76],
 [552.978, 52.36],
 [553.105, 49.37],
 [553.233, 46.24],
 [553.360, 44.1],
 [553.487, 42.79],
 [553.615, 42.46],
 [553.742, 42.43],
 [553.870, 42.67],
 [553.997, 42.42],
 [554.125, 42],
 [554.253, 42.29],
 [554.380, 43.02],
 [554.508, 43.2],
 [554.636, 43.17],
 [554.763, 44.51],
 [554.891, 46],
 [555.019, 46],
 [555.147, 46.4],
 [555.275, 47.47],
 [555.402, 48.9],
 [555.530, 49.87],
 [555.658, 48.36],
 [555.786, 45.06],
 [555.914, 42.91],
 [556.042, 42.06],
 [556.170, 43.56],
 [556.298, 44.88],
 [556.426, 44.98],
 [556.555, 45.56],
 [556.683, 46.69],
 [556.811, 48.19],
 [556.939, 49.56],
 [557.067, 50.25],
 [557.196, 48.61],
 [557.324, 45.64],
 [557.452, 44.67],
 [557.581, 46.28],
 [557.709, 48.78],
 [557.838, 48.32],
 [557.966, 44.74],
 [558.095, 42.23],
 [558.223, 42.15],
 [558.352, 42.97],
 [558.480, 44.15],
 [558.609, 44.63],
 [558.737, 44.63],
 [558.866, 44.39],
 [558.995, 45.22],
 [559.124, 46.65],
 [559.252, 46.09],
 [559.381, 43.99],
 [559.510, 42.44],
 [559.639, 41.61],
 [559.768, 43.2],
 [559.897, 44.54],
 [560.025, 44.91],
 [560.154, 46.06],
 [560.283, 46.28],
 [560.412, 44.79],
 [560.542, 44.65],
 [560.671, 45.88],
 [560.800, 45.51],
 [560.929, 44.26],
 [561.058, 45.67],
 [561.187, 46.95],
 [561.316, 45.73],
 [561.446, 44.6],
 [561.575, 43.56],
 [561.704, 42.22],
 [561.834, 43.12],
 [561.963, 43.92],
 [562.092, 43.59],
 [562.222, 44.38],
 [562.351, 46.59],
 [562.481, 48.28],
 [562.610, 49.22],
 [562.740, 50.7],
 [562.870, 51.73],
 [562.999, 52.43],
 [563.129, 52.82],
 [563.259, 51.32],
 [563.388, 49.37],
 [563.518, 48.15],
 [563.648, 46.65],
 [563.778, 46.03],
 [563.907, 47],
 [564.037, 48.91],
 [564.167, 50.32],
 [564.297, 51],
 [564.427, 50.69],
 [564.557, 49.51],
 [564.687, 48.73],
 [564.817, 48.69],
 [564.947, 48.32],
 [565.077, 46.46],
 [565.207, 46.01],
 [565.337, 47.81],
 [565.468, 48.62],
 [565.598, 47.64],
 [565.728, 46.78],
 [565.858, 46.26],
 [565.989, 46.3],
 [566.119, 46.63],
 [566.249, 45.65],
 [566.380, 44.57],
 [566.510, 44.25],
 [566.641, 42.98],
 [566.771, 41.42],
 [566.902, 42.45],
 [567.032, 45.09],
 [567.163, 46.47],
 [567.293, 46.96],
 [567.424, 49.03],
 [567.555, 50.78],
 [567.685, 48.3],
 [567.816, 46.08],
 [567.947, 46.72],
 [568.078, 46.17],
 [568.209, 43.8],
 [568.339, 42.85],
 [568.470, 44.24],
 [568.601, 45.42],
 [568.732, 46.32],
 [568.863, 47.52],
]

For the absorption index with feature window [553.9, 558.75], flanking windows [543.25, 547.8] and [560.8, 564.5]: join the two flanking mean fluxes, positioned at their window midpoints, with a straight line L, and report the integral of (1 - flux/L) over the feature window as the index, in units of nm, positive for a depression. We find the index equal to 0.16 nm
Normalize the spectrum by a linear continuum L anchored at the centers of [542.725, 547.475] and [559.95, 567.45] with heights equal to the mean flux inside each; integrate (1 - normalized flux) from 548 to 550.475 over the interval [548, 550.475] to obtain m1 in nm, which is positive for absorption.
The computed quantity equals -0.08 nm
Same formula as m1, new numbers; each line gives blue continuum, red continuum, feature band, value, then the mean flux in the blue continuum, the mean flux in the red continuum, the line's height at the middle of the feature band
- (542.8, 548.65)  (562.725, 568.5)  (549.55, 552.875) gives 0.09 nm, 46.7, 47.4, 46.9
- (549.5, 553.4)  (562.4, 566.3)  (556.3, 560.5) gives 0.18 nm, 46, 48.6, 47.4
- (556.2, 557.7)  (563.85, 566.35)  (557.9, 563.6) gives 0.20 nm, 46.8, 47.9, 47.3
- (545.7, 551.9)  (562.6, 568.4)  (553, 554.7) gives 0.11 nm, 46.4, 47.5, 46.7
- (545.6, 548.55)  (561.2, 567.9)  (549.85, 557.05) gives 0.20 nm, 46.5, 47.1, 46.7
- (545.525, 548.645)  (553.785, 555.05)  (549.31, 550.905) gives -0.06 nm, 46.6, 43.4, 45.3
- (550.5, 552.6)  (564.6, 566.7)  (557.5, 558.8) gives 0.01 nm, 44.3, 46.6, 45.4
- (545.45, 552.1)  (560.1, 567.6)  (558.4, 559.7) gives 0.06 nm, 46.3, 46.9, 46.7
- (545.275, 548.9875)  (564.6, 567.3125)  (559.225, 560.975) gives 0.07 nm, 46.9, 46.1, 46.4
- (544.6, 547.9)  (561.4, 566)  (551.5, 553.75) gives 0.06 nm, 46.1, 47.7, 46.7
